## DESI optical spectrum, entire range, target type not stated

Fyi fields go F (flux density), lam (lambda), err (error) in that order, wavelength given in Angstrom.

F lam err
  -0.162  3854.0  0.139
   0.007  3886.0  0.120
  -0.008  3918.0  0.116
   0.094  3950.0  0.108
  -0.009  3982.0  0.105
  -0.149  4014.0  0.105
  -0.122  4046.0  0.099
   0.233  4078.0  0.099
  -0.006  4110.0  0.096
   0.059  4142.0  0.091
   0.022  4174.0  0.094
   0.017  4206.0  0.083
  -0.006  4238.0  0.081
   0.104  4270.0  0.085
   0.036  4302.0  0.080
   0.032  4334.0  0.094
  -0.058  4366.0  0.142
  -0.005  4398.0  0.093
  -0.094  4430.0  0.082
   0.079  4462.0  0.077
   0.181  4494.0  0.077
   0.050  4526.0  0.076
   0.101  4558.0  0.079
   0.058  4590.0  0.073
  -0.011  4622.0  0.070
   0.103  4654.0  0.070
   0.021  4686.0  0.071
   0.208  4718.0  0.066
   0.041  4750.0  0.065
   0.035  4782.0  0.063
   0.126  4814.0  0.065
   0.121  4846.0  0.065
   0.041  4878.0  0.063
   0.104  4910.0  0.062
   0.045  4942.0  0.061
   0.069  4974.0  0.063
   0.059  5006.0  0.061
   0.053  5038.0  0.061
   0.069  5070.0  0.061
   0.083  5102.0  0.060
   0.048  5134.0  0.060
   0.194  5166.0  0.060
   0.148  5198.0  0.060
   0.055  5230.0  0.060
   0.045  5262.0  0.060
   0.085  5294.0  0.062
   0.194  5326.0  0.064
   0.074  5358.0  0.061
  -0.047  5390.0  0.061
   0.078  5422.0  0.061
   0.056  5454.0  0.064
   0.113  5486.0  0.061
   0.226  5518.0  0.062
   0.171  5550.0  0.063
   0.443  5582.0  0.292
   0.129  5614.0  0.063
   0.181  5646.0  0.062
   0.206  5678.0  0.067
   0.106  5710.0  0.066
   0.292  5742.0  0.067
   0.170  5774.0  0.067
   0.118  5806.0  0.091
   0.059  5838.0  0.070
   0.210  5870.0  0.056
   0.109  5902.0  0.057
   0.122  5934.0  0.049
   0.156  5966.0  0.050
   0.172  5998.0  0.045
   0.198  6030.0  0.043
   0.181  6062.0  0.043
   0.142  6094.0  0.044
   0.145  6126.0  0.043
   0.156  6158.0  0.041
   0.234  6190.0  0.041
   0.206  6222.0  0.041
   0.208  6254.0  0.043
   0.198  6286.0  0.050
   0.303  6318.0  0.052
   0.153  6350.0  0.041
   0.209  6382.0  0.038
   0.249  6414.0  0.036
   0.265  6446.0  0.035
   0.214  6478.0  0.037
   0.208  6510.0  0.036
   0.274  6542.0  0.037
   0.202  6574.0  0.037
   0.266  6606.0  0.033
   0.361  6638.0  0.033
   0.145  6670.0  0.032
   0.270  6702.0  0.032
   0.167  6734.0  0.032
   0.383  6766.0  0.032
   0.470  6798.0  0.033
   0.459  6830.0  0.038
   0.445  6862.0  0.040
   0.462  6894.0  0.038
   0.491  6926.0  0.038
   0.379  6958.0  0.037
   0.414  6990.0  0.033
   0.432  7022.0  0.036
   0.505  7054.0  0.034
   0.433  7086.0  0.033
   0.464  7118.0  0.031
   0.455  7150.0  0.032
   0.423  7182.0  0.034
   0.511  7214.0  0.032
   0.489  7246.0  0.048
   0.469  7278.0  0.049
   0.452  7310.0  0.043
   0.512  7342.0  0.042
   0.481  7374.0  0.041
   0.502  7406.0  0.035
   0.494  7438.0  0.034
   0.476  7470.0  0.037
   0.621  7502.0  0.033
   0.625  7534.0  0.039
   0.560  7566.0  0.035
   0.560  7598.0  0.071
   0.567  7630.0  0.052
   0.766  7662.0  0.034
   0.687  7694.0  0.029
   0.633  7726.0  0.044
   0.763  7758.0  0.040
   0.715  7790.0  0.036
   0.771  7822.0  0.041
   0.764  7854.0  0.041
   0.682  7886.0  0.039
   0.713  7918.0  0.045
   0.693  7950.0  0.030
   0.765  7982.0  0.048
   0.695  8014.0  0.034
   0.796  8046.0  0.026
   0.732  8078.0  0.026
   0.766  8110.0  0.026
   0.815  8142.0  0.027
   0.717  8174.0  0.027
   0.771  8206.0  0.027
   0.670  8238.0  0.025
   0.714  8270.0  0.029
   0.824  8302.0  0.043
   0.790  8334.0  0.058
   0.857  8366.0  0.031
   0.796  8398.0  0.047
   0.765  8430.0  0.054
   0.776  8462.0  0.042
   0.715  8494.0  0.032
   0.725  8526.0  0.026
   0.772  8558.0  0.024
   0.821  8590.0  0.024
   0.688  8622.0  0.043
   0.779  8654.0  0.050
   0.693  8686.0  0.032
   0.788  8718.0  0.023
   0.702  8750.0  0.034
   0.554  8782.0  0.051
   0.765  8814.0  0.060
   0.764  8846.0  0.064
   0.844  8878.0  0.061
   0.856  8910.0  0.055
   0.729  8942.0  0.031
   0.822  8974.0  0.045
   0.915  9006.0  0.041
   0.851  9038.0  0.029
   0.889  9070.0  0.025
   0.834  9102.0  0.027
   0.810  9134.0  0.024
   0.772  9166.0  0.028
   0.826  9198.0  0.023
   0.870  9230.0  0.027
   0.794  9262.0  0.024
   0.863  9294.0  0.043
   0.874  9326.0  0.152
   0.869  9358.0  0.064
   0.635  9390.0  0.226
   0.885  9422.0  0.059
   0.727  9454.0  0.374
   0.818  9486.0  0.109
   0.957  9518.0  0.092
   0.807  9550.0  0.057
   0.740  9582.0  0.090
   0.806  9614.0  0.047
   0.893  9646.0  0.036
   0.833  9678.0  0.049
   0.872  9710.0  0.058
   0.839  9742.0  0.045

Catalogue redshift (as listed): 0.70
